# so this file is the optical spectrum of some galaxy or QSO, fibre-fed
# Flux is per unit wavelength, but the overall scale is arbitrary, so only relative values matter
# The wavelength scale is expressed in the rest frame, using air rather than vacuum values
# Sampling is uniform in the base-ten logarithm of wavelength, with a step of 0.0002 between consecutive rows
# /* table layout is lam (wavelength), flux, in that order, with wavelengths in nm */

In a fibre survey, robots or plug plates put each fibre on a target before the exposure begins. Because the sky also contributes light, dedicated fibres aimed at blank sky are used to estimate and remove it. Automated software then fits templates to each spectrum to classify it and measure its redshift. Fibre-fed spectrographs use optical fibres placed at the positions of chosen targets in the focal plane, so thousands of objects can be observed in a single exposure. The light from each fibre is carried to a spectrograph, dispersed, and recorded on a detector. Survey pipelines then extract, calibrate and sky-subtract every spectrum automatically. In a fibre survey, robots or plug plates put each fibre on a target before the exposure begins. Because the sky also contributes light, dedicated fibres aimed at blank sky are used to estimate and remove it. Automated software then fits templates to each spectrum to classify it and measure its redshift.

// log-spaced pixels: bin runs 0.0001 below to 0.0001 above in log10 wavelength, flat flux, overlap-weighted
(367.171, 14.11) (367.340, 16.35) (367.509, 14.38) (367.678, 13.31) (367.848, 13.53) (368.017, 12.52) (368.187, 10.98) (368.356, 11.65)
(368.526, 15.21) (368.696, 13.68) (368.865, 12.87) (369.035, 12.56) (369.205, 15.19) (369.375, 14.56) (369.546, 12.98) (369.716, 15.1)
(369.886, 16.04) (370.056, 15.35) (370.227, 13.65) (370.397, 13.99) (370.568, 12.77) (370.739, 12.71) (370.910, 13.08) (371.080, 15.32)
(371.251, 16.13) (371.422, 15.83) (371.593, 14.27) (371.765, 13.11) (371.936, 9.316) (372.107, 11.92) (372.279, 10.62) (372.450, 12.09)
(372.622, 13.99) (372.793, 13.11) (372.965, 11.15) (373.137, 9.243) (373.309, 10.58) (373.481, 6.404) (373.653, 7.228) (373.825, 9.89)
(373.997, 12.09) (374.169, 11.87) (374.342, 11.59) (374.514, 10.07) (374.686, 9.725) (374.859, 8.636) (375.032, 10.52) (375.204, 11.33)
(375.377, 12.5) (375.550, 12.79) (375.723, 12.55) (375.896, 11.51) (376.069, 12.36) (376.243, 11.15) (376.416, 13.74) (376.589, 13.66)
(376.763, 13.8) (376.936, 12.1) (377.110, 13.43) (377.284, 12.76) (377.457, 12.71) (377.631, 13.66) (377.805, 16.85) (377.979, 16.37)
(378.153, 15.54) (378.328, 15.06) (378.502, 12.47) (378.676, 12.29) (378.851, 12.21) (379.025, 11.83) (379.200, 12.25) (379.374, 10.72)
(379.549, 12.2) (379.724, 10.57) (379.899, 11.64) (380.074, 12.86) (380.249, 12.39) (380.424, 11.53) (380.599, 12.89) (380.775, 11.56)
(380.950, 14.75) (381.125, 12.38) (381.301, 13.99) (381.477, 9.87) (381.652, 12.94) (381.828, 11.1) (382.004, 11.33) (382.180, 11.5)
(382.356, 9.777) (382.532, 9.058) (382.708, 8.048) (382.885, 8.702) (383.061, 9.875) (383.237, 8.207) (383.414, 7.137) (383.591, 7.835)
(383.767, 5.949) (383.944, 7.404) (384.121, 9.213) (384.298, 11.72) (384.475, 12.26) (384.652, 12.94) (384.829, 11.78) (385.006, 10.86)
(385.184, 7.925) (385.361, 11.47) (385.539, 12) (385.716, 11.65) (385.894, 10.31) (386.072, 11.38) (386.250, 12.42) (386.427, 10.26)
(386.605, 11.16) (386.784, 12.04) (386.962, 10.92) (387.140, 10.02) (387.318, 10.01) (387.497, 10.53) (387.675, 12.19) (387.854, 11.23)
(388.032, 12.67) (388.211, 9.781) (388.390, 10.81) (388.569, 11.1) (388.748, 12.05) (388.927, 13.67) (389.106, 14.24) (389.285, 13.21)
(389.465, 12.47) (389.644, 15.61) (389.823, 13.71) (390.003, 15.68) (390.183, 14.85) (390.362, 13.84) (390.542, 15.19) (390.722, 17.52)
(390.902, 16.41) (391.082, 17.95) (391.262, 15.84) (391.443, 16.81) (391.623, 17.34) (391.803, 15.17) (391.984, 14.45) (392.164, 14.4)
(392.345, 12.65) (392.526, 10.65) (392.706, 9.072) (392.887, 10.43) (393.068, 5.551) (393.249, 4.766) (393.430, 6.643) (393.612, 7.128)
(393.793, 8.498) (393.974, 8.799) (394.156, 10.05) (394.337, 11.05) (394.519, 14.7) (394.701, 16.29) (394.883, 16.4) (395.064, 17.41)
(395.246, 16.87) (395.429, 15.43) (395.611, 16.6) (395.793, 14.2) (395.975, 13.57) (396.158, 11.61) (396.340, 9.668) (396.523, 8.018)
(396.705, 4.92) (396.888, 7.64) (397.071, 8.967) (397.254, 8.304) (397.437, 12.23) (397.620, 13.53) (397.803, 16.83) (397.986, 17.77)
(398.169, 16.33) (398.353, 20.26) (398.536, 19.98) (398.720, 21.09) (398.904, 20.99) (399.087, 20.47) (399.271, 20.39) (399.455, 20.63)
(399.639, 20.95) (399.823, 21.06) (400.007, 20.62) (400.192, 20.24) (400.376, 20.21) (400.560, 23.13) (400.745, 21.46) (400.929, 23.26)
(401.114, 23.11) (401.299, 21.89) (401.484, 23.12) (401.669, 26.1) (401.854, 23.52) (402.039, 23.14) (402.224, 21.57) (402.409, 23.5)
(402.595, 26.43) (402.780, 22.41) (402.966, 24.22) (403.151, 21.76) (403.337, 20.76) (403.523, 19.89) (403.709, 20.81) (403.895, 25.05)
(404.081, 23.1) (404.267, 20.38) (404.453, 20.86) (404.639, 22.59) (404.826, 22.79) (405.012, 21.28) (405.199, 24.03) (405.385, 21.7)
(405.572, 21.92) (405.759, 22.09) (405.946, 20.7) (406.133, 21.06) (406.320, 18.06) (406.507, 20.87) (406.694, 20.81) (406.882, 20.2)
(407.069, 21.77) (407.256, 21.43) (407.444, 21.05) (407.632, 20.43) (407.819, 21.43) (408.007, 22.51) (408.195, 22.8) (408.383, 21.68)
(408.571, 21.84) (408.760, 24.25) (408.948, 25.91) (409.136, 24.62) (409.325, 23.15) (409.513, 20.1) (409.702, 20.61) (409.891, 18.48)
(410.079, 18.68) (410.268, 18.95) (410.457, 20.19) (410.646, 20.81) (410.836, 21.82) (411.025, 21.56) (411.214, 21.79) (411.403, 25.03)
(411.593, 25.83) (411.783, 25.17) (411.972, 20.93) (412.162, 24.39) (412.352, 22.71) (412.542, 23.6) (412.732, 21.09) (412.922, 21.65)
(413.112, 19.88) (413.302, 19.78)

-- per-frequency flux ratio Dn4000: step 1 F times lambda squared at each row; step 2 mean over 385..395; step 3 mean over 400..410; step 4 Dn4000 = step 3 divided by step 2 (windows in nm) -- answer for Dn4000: 1.9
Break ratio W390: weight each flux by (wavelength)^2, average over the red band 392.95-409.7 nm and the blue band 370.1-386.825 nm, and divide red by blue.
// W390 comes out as 1.81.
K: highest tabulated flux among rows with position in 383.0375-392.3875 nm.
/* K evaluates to 17.95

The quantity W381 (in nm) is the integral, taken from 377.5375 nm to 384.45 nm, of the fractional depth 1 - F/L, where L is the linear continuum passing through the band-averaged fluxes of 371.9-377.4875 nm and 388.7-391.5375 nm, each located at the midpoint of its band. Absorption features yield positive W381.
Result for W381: 0.73 nm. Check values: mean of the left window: 11.4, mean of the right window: 15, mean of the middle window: 11.4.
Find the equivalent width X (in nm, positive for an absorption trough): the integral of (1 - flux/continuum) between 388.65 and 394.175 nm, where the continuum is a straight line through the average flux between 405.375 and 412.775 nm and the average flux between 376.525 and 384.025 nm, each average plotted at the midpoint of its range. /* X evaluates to 0.98 nm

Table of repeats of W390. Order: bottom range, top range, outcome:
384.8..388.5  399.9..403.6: 2.21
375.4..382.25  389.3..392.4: 1.28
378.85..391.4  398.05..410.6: 2.02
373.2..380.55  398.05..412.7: 2.10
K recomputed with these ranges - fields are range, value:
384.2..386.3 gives 12.94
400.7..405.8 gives 26.43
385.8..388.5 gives 12.67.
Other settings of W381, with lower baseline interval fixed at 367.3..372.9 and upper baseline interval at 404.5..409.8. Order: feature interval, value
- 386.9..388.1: 0.440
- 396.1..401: 0.806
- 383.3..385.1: 0.757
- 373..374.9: 0.605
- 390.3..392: 0.195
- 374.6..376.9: 0.458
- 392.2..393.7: 0.809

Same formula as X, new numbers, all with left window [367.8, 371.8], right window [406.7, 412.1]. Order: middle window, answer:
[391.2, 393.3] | 0.690 nm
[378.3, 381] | 0.620 nm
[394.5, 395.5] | 0.141 nm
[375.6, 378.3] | 0.324 nm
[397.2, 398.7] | 0.268 nm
